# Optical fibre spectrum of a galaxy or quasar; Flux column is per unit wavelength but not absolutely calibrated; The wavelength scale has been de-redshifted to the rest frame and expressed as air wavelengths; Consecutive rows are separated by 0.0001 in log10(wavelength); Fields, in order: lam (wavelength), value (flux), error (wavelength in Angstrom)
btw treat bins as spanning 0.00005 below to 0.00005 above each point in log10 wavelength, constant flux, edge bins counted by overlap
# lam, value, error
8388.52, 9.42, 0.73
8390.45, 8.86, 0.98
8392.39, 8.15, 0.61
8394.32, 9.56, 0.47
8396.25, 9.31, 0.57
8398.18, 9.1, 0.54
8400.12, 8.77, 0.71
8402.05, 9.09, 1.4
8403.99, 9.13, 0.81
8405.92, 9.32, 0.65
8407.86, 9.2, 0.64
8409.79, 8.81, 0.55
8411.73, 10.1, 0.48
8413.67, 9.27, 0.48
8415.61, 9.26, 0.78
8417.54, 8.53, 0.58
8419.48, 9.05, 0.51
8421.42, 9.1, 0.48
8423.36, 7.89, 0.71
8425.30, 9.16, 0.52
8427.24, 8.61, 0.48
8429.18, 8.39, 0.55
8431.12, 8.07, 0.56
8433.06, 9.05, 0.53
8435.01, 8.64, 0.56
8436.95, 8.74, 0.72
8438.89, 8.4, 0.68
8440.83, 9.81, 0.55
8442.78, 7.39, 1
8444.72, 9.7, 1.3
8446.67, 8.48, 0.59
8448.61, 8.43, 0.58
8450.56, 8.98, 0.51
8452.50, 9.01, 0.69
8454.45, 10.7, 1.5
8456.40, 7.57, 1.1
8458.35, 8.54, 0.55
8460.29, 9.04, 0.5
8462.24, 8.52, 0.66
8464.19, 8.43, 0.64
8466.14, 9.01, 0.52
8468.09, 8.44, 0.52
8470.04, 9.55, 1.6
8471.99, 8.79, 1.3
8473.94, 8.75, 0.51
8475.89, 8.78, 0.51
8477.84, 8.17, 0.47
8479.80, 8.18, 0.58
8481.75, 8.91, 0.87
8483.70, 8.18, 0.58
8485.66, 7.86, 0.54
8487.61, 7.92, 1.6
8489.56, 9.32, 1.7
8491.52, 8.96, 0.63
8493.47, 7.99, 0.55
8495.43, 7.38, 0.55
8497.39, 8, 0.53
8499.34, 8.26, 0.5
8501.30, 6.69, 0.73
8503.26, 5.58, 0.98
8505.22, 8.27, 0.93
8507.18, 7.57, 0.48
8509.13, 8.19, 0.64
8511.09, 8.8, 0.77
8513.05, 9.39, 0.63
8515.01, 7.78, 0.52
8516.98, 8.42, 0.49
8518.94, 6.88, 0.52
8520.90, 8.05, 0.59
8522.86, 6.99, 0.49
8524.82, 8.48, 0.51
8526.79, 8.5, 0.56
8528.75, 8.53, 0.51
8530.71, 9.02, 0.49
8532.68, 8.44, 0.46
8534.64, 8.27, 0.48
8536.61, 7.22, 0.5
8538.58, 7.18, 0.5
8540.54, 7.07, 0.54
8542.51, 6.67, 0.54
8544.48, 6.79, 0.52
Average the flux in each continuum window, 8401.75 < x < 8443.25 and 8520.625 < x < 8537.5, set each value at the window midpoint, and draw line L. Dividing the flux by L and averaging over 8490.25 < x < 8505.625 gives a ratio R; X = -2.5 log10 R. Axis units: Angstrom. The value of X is 0.10 mag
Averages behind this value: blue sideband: 8.88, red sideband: 8.18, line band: 7.65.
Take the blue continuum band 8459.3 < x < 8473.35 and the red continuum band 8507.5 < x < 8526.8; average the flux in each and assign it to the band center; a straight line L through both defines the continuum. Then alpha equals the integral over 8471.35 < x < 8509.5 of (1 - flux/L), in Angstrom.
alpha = 1.9 Angstrom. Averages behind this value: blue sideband 8.83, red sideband 8.11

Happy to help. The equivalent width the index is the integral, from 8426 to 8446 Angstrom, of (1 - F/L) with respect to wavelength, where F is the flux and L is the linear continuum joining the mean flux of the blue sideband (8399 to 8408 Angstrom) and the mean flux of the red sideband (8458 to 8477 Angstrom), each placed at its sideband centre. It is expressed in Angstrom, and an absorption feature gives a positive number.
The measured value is 0.57 Angstrom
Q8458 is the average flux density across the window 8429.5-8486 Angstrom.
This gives 8.7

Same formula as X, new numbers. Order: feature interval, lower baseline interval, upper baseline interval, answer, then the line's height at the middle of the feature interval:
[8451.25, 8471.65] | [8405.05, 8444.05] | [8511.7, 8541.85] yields -0.042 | 8.54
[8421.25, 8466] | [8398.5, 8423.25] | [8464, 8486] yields 0.015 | 8.85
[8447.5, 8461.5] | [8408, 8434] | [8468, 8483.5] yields -0.015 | 8.76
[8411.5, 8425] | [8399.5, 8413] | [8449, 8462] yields 0.020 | 9.14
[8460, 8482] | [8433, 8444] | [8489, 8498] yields -0.032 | 8.44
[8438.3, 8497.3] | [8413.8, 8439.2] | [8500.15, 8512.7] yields -0.063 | 8.15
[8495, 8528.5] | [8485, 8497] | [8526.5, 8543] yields 0.028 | 8.07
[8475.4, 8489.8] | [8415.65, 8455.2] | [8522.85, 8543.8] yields 0.000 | 8.36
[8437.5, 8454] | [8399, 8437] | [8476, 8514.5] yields -0.027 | 8.62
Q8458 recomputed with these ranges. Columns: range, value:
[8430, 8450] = 8.67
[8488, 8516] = 8.01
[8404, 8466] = 8.85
